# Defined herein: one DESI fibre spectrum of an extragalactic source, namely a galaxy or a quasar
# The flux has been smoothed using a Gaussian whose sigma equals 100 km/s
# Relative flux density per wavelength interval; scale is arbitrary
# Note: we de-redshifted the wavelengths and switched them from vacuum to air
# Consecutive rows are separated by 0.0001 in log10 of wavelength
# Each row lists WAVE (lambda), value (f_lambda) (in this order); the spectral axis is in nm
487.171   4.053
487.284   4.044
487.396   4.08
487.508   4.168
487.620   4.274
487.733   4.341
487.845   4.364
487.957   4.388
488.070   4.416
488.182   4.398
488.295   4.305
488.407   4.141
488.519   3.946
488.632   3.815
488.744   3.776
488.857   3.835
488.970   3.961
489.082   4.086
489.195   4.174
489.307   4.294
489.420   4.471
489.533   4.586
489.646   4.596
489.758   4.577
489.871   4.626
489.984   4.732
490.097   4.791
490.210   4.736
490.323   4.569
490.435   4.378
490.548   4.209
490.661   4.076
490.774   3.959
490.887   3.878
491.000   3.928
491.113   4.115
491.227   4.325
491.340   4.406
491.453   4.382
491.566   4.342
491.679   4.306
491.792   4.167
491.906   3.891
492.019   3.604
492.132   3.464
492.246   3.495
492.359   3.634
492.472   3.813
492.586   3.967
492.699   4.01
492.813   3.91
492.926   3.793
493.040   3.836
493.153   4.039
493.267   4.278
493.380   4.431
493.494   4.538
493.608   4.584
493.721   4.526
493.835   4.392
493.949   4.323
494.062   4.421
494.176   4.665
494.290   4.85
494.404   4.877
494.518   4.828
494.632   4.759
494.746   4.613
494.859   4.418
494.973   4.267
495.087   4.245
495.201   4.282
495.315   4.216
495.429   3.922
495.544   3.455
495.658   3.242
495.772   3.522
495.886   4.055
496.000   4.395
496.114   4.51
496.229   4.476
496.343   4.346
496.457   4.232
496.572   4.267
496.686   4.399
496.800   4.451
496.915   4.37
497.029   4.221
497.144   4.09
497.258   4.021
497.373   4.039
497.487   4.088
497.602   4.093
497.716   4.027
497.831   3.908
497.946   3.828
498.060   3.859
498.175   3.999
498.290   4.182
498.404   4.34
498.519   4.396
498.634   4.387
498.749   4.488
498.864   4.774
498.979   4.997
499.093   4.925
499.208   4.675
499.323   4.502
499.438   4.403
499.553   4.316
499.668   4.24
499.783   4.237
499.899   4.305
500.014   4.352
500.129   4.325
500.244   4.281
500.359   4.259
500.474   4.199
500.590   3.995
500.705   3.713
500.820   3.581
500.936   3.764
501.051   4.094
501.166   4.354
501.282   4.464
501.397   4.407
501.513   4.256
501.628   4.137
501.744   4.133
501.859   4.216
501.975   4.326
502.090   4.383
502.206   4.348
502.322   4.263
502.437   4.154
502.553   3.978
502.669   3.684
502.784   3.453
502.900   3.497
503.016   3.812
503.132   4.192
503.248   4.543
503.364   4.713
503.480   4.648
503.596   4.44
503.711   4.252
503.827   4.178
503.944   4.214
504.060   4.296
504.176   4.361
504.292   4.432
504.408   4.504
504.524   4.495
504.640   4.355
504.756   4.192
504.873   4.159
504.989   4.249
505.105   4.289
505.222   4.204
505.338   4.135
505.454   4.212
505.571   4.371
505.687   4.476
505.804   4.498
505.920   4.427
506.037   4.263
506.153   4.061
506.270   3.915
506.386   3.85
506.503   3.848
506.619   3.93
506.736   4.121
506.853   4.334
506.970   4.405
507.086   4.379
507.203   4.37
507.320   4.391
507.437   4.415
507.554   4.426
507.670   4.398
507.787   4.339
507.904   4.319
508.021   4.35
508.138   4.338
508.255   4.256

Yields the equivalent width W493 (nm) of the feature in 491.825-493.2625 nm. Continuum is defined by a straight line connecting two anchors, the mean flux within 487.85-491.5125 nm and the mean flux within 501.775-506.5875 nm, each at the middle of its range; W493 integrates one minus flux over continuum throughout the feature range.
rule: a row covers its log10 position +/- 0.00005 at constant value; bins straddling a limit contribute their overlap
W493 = 0.15 nm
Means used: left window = 4.28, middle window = 3.81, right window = 4.22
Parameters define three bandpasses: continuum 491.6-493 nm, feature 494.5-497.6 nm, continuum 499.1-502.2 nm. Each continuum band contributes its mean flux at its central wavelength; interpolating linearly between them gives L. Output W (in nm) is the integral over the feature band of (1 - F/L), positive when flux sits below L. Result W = -0.14 nm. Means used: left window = 3.84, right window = 4.24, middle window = 4.2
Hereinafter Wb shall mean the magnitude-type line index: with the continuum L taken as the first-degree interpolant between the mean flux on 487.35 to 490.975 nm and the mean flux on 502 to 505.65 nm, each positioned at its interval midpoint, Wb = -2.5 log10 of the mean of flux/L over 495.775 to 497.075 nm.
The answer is -0.01 mag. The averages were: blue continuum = 4.28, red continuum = 4.23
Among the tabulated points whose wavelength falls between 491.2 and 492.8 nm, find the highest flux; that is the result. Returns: 4.406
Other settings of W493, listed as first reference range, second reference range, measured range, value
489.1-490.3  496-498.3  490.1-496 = 0.26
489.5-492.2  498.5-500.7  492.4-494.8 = -0.02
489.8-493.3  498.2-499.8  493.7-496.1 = -0.01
